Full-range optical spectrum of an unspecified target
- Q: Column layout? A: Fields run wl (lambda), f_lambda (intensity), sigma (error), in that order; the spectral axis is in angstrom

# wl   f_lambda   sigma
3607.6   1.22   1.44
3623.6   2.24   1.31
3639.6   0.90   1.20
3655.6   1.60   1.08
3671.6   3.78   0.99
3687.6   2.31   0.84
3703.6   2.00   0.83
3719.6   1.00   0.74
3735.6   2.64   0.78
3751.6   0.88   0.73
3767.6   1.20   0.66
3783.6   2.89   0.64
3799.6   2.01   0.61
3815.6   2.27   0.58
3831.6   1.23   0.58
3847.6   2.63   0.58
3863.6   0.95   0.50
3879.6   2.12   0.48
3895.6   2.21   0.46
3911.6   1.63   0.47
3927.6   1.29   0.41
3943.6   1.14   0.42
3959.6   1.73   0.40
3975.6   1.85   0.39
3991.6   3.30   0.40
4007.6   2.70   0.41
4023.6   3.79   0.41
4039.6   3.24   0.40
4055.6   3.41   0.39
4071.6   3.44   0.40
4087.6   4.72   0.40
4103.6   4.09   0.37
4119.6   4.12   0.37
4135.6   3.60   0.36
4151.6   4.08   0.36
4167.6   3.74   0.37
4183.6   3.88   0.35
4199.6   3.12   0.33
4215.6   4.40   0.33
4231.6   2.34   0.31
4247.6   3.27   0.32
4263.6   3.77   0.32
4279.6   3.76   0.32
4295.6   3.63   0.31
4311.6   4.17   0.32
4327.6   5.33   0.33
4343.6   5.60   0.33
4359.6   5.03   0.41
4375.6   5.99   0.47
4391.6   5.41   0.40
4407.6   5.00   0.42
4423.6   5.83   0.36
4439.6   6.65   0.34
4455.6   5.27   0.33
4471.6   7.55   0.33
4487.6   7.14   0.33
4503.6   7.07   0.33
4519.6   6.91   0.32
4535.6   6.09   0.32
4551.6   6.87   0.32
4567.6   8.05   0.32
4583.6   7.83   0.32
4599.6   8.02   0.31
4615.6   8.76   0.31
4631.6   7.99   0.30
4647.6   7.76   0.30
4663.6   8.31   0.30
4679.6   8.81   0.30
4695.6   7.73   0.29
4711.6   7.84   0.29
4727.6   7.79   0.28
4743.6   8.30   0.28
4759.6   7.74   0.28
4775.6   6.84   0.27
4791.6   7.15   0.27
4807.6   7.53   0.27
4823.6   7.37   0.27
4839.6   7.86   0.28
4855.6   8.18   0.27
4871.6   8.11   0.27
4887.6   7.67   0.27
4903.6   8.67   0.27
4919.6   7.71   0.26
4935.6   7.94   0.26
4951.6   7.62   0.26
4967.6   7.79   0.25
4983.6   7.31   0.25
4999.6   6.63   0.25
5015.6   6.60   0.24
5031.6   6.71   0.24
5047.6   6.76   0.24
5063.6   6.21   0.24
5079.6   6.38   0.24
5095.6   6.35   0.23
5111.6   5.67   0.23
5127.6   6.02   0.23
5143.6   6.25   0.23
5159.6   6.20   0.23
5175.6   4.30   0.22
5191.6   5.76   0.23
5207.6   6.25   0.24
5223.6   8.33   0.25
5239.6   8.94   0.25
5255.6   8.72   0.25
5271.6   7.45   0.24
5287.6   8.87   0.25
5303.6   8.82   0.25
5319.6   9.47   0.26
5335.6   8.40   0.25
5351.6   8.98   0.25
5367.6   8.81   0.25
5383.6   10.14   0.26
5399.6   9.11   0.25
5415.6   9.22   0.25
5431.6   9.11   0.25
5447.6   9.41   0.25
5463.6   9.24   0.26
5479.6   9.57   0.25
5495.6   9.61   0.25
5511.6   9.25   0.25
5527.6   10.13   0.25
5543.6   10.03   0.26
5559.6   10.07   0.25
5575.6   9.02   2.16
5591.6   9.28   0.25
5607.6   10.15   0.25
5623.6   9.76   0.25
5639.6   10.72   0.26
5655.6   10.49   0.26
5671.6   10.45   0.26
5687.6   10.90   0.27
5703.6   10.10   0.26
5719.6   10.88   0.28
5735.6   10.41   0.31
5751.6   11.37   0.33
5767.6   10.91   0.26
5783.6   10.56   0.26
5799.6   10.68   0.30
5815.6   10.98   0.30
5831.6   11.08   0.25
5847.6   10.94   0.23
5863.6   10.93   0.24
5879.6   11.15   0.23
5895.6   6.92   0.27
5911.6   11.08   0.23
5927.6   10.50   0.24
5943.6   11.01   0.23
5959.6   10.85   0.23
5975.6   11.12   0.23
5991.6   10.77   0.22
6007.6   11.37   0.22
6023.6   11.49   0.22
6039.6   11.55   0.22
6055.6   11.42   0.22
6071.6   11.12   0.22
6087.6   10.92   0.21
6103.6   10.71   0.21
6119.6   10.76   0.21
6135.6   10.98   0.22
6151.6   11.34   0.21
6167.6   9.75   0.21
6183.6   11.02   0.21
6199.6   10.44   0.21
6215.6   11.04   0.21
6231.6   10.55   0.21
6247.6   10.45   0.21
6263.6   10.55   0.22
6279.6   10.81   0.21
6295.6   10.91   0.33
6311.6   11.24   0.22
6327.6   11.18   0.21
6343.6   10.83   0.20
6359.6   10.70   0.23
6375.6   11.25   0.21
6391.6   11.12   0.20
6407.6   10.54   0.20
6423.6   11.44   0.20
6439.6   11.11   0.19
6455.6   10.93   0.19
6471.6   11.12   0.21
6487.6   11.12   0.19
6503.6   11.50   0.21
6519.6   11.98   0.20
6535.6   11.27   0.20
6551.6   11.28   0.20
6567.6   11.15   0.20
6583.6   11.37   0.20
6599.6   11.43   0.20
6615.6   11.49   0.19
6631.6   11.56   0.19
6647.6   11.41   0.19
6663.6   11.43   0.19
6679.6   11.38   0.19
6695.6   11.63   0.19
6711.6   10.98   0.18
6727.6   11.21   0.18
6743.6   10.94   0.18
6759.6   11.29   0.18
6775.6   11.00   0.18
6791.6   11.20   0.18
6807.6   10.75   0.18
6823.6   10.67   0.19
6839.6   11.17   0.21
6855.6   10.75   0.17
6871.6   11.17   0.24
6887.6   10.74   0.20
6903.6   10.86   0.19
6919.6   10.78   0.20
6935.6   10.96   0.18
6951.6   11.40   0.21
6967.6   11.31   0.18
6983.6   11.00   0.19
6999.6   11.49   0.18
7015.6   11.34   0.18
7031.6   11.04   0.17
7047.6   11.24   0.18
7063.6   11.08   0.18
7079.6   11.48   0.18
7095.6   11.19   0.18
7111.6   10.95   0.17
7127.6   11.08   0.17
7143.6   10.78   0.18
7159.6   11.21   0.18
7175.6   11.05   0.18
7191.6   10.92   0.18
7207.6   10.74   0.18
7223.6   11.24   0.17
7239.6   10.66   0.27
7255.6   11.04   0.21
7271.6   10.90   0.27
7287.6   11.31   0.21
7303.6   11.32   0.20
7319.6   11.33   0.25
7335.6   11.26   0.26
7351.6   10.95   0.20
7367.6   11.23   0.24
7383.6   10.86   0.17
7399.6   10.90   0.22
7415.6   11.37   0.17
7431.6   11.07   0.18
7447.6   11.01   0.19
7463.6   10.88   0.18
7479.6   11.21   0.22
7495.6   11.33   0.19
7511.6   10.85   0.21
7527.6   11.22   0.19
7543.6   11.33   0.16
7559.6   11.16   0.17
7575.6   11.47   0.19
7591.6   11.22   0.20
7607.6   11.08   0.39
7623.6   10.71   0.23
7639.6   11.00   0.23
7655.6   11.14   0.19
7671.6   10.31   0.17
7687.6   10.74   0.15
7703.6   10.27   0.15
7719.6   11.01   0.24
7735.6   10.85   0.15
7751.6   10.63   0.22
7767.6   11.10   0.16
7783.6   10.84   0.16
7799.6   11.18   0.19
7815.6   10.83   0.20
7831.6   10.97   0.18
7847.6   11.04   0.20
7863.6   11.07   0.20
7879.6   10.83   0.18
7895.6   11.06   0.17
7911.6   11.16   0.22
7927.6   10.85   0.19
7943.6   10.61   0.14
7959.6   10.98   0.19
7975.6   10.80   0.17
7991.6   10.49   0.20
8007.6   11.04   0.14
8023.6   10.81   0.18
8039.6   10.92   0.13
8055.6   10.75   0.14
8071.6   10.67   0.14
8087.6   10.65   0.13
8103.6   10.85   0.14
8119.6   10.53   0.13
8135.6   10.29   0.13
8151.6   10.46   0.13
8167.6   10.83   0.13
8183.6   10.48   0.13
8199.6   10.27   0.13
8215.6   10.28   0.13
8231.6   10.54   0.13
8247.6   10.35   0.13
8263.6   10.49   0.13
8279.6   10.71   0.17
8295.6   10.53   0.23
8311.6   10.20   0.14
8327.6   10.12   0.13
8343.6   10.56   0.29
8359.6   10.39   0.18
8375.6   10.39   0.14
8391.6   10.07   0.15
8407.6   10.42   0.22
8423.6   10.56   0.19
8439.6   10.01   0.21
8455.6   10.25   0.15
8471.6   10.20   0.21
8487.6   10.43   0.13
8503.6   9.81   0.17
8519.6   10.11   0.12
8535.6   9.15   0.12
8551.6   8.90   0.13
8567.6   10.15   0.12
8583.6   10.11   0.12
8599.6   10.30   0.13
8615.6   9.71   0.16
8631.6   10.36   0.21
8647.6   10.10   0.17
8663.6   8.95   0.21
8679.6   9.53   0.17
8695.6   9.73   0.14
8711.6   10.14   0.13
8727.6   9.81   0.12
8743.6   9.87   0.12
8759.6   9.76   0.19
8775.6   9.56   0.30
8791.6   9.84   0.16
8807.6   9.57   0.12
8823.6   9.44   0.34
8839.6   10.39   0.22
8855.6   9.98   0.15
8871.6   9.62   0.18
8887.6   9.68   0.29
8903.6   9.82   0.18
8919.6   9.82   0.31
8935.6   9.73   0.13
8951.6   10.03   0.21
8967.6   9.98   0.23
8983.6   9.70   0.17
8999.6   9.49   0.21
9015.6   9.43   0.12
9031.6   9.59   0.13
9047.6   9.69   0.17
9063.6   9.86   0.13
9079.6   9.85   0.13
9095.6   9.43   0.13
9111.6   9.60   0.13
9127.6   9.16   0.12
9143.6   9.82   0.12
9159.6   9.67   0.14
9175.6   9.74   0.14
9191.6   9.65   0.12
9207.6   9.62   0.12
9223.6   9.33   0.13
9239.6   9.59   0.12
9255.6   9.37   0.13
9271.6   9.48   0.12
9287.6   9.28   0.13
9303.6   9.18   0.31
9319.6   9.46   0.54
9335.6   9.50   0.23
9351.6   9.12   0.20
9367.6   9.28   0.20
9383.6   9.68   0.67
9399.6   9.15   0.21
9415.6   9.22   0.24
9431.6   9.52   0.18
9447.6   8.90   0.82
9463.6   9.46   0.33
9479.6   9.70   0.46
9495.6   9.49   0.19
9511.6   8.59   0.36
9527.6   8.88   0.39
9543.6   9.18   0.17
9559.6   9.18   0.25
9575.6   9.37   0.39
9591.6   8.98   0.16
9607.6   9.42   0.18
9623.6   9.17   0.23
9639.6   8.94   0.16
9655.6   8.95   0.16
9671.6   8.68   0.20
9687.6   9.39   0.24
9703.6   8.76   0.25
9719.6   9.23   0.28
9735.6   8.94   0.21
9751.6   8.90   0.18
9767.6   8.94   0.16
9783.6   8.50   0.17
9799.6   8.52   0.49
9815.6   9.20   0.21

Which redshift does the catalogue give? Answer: 0.00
